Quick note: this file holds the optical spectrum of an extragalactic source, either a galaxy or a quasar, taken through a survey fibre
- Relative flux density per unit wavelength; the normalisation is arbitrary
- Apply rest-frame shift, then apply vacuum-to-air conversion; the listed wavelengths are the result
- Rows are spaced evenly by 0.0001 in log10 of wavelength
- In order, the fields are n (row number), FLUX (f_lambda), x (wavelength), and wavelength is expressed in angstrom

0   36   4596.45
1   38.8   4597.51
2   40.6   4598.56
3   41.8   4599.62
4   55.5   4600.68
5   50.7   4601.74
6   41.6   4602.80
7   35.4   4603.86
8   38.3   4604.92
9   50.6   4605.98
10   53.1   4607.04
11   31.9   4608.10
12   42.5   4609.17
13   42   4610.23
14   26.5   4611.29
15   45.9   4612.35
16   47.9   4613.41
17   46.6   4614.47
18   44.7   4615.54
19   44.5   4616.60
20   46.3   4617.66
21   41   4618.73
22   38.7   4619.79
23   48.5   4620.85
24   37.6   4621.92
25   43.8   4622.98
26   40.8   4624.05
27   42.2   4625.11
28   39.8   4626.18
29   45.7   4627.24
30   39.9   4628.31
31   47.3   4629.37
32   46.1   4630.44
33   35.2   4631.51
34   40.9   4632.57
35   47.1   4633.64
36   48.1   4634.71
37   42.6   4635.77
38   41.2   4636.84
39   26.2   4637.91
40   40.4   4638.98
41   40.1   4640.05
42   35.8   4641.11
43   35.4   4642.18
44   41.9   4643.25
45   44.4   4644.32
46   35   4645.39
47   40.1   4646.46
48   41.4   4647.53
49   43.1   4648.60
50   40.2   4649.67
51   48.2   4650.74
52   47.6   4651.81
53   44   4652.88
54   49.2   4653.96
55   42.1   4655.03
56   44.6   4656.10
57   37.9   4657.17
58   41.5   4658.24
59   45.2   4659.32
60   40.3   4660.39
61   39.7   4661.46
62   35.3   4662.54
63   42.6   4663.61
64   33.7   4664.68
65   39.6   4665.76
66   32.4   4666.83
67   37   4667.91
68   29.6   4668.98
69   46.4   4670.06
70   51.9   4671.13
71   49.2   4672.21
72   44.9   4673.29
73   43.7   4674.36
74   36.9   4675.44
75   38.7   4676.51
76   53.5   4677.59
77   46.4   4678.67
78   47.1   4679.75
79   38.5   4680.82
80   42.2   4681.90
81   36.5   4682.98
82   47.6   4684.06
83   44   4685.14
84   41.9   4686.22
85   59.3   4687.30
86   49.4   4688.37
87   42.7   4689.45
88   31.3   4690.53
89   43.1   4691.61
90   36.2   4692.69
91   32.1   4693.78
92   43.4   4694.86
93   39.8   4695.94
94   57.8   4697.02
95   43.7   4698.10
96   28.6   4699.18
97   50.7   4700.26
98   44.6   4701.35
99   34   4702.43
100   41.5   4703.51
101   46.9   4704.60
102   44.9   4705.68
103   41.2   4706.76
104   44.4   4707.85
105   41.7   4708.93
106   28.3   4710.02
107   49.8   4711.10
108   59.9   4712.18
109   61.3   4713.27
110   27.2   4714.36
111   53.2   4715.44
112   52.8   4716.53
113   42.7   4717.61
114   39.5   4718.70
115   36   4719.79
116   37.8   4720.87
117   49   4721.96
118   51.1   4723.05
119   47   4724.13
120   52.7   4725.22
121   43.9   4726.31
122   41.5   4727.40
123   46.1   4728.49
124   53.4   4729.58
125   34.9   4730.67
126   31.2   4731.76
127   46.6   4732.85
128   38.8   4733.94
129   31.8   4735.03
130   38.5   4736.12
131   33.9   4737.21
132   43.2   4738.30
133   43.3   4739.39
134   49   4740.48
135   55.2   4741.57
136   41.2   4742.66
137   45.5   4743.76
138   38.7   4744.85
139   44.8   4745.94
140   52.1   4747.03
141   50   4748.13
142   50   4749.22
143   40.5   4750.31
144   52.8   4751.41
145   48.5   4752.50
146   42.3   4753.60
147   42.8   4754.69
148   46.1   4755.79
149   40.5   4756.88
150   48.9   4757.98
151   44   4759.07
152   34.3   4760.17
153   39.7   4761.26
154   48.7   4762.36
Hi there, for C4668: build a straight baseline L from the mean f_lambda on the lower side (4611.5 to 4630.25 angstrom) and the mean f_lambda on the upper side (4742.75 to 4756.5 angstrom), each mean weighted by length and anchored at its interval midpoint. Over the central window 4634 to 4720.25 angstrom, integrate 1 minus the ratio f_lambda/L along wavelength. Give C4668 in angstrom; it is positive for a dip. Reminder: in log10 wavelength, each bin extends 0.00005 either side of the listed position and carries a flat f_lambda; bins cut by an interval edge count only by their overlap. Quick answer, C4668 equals 4.2 angstrom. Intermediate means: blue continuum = 43.4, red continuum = 45.9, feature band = 42.3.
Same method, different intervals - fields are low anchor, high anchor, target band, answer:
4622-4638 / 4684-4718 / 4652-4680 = 0.62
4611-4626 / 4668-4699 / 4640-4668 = 1.46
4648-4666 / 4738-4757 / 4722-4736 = 0.60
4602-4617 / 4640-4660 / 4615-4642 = 0.33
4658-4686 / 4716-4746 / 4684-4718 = -1.17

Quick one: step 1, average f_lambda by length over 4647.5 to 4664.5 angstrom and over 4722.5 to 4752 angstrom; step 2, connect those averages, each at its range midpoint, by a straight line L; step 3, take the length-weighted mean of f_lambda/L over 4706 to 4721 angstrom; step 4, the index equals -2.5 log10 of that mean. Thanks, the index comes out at -0.009 mag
